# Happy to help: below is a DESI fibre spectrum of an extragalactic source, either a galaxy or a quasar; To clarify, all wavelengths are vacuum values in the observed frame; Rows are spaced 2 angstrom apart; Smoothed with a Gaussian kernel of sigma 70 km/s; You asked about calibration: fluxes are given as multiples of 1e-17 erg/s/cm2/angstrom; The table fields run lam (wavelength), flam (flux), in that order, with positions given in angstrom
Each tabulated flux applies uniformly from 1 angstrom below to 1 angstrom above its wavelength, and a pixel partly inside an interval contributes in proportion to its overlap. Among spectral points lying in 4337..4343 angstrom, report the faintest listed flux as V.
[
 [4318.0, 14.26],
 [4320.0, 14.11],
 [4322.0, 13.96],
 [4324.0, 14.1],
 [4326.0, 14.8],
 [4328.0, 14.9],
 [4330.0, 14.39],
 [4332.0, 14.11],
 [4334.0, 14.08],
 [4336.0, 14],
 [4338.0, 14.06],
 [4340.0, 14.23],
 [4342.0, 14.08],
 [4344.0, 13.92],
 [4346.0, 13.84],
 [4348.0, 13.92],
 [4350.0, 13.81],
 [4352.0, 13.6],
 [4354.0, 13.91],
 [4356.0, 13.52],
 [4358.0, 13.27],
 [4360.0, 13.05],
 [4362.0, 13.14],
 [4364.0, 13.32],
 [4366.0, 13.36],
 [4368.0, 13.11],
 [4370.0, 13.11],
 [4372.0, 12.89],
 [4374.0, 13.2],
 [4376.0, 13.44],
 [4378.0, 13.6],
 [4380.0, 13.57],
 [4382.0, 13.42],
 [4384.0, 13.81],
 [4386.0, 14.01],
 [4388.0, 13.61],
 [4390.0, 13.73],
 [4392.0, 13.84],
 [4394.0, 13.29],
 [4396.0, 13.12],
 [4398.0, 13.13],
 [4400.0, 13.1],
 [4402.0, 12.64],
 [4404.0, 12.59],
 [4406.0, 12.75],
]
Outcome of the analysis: 14.06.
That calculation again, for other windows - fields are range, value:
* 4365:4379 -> 12.89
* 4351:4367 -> 13.05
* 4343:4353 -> 13.6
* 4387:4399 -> 13.12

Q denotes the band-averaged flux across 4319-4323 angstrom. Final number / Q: 14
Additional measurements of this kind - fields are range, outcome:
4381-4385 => 13.6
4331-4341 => 14.1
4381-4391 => 13.7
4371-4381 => 13.3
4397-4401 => 13.1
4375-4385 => 13.6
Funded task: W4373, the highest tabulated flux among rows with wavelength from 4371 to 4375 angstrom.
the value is 13.2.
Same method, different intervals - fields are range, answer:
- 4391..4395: 13.84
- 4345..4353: 13.92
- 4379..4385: 13.81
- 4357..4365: 13.32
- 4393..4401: 13.29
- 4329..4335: 14.39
